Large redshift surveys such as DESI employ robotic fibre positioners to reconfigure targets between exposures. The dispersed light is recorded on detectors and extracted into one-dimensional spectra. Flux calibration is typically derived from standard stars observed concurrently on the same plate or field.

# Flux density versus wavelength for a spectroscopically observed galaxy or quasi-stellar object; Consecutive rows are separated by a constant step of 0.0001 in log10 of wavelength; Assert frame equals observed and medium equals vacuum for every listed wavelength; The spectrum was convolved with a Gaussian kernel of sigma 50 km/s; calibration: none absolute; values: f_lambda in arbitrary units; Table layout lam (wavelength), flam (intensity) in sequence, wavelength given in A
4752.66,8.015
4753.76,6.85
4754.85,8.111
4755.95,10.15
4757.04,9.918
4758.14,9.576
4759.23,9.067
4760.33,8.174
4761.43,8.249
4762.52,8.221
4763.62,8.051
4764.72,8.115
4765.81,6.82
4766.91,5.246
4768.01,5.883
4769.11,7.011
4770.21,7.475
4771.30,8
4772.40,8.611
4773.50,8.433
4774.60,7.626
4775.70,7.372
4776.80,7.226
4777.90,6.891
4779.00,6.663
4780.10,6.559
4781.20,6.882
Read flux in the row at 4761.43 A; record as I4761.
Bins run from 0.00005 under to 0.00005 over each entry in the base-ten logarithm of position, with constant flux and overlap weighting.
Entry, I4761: 8.249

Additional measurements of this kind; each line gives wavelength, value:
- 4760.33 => 8.174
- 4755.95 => 10.15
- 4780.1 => 6.559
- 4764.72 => 8.115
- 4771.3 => 8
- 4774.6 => 7.626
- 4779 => 6.663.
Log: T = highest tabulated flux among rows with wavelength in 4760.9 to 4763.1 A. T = 8.249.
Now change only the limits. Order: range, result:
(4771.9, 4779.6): 8.611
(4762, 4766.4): 8.221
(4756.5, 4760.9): 9.918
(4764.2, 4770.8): 8.115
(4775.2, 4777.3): 7.372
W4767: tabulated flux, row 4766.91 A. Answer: 5.246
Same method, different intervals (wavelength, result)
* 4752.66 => 8.015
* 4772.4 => 8.611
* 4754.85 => 8.111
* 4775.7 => 7.372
